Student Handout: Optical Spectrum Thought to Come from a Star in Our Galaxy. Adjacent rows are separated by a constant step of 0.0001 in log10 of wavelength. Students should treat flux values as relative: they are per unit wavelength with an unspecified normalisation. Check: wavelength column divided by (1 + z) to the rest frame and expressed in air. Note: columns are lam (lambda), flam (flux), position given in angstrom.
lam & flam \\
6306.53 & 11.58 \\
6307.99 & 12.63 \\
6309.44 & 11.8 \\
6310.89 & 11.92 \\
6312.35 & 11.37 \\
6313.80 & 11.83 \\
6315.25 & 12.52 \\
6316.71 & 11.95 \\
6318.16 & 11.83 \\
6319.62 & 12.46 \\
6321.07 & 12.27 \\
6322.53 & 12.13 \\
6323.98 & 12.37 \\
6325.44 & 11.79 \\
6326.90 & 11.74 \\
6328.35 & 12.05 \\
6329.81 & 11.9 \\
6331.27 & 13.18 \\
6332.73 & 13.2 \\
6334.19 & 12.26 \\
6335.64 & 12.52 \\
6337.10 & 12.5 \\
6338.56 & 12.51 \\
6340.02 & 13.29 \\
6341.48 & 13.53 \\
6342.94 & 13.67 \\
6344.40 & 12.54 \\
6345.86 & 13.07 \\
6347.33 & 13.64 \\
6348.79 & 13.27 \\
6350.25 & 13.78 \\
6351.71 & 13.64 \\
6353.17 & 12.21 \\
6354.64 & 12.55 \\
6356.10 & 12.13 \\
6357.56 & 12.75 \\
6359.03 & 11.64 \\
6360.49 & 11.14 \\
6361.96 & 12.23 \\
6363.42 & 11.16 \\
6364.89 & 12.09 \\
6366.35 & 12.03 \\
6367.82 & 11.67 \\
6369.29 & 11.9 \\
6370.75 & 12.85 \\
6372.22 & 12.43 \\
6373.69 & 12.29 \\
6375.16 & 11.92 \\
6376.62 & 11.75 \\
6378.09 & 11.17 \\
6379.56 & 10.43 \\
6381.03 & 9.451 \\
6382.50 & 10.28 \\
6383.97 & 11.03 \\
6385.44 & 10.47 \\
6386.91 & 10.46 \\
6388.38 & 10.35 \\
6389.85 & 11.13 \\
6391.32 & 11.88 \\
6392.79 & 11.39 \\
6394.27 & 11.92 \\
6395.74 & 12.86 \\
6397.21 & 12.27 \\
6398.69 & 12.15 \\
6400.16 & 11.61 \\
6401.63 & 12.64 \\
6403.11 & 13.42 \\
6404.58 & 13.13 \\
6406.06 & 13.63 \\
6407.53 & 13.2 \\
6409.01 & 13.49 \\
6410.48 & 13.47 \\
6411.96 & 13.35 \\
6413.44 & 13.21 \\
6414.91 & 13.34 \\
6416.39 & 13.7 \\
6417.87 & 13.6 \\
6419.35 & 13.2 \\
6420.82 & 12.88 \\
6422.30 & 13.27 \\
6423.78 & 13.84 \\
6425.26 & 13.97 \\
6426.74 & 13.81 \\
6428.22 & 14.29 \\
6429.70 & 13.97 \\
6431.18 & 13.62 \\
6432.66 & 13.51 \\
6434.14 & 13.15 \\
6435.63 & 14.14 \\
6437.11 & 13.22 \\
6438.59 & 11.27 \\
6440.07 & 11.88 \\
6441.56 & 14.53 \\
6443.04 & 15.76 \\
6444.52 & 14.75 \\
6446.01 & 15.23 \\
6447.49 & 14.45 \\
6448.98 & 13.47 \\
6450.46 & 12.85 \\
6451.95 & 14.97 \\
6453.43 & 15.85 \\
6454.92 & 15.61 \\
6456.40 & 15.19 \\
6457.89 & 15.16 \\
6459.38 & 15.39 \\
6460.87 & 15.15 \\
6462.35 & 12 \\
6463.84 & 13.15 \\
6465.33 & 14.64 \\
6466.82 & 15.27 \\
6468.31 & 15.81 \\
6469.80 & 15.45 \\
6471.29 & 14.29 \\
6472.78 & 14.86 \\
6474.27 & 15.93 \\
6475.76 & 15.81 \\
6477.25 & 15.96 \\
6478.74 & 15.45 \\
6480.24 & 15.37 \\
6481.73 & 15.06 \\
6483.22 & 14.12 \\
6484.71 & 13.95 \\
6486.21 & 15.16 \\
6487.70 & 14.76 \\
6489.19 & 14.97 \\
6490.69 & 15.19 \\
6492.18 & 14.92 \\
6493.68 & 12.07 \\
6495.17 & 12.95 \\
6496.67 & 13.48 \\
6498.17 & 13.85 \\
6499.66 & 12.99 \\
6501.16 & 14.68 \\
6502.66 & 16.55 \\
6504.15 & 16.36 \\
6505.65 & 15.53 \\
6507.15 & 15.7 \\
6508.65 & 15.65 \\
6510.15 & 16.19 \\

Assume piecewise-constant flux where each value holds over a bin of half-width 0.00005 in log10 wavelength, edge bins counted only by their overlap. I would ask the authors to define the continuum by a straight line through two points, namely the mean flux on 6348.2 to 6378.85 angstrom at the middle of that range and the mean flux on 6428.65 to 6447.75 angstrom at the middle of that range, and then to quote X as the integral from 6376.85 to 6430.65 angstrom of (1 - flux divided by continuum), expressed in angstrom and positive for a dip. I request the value 2.6 angstrom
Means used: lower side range 12.2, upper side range 13.8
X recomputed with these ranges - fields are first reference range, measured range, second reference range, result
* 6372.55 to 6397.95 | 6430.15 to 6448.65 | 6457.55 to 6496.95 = -0.7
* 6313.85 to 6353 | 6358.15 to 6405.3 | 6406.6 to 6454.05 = 5.5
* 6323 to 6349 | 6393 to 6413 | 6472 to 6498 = 1.1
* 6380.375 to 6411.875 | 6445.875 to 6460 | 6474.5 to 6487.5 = -0.7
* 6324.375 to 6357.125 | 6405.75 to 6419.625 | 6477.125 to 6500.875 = 0.1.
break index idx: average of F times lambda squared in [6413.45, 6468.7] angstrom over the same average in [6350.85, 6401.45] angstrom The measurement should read 1.2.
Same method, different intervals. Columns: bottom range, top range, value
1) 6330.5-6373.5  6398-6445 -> 1.09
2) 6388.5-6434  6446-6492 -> 1.16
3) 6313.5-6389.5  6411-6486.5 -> 1.22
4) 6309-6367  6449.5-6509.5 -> 1.25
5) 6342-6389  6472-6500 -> 1.27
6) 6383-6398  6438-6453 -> 1.25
